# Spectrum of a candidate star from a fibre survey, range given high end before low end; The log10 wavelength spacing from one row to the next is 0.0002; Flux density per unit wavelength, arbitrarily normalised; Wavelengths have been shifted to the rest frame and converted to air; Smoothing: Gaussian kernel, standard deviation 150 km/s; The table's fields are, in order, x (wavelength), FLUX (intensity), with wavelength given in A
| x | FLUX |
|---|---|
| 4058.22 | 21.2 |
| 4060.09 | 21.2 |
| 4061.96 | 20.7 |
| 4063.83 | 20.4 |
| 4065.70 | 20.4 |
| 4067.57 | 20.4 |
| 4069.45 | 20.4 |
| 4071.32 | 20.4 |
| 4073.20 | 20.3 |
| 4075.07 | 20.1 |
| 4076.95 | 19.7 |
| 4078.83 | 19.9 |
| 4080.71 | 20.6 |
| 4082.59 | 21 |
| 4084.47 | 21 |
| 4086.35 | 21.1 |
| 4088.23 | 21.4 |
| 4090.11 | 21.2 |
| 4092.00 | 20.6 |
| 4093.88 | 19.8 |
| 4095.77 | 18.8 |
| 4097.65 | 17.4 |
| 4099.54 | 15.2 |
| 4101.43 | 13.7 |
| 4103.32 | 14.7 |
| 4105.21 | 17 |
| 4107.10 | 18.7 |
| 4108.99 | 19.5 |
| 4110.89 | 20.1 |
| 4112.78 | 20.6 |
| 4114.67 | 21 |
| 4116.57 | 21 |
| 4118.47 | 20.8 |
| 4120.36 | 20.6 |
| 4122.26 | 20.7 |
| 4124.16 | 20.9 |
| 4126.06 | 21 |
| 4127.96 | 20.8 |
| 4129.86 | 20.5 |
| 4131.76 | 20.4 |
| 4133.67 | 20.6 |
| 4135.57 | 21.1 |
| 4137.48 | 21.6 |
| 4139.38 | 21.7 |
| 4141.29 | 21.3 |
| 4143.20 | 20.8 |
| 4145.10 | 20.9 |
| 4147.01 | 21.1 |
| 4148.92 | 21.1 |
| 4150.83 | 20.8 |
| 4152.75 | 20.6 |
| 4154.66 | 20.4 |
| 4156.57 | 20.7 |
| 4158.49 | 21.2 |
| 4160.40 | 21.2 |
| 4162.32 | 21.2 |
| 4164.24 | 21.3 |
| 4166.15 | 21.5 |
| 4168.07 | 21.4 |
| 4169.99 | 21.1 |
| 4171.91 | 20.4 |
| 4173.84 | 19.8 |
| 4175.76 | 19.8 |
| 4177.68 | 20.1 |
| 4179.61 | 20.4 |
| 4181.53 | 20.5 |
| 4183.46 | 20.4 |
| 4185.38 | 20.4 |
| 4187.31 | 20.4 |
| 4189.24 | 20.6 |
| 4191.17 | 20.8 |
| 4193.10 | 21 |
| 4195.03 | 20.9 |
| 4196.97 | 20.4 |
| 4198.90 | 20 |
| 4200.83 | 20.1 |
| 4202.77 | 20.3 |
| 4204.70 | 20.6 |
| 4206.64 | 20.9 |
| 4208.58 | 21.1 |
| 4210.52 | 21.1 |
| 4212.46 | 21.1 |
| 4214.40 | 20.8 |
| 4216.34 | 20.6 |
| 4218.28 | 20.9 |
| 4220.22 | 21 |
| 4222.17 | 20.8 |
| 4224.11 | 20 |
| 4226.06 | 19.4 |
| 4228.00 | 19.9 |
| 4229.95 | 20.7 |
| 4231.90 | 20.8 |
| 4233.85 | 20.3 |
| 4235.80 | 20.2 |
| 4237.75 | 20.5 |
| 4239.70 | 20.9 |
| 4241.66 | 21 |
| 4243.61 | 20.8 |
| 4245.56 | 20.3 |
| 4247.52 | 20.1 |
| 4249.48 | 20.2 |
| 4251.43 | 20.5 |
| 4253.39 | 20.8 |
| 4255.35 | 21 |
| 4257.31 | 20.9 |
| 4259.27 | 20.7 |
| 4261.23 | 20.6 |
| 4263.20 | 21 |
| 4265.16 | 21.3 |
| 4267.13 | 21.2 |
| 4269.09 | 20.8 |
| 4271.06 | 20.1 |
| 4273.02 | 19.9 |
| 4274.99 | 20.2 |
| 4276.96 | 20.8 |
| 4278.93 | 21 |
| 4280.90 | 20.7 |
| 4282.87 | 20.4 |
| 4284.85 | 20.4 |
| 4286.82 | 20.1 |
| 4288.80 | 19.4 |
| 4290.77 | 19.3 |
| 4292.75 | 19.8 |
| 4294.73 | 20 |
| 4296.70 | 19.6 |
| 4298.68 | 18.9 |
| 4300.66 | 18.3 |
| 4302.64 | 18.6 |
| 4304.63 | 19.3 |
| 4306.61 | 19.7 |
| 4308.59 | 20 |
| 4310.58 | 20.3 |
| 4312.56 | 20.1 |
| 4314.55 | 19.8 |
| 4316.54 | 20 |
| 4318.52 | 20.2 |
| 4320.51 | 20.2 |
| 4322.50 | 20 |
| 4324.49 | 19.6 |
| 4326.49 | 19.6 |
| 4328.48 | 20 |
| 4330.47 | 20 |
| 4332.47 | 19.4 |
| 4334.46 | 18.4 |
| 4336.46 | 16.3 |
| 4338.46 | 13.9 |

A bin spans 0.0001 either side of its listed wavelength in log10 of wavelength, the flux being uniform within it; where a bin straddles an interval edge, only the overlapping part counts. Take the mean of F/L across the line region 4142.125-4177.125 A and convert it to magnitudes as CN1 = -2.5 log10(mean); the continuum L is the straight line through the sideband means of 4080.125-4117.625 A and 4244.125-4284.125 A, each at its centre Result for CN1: -0.060 mag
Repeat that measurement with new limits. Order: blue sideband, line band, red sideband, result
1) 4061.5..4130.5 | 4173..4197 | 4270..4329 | -0.03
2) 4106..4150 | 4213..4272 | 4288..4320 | -0.03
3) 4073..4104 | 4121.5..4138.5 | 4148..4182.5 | -0.04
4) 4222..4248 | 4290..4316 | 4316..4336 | 0.02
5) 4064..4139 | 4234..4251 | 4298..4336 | -0.04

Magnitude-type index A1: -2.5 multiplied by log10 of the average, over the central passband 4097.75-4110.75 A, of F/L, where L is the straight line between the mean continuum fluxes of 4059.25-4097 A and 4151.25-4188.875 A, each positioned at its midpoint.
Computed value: 0.22 mag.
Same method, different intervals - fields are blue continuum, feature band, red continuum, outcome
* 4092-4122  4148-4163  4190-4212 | -0.06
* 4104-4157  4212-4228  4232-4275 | 0.00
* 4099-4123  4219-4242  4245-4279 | -0.01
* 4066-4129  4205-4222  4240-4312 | -0.05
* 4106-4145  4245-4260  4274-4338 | -0.03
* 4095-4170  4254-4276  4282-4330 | -0.05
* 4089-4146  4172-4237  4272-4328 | -0.04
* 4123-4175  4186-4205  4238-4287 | 0.02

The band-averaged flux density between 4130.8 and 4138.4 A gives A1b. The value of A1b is 20.9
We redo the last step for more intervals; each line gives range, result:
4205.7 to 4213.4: 21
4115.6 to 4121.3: 20.8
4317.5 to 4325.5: 20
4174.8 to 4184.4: 20.2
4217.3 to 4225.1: 20.7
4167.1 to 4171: 21.2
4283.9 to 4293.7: 19.8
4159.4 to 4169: 21.3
